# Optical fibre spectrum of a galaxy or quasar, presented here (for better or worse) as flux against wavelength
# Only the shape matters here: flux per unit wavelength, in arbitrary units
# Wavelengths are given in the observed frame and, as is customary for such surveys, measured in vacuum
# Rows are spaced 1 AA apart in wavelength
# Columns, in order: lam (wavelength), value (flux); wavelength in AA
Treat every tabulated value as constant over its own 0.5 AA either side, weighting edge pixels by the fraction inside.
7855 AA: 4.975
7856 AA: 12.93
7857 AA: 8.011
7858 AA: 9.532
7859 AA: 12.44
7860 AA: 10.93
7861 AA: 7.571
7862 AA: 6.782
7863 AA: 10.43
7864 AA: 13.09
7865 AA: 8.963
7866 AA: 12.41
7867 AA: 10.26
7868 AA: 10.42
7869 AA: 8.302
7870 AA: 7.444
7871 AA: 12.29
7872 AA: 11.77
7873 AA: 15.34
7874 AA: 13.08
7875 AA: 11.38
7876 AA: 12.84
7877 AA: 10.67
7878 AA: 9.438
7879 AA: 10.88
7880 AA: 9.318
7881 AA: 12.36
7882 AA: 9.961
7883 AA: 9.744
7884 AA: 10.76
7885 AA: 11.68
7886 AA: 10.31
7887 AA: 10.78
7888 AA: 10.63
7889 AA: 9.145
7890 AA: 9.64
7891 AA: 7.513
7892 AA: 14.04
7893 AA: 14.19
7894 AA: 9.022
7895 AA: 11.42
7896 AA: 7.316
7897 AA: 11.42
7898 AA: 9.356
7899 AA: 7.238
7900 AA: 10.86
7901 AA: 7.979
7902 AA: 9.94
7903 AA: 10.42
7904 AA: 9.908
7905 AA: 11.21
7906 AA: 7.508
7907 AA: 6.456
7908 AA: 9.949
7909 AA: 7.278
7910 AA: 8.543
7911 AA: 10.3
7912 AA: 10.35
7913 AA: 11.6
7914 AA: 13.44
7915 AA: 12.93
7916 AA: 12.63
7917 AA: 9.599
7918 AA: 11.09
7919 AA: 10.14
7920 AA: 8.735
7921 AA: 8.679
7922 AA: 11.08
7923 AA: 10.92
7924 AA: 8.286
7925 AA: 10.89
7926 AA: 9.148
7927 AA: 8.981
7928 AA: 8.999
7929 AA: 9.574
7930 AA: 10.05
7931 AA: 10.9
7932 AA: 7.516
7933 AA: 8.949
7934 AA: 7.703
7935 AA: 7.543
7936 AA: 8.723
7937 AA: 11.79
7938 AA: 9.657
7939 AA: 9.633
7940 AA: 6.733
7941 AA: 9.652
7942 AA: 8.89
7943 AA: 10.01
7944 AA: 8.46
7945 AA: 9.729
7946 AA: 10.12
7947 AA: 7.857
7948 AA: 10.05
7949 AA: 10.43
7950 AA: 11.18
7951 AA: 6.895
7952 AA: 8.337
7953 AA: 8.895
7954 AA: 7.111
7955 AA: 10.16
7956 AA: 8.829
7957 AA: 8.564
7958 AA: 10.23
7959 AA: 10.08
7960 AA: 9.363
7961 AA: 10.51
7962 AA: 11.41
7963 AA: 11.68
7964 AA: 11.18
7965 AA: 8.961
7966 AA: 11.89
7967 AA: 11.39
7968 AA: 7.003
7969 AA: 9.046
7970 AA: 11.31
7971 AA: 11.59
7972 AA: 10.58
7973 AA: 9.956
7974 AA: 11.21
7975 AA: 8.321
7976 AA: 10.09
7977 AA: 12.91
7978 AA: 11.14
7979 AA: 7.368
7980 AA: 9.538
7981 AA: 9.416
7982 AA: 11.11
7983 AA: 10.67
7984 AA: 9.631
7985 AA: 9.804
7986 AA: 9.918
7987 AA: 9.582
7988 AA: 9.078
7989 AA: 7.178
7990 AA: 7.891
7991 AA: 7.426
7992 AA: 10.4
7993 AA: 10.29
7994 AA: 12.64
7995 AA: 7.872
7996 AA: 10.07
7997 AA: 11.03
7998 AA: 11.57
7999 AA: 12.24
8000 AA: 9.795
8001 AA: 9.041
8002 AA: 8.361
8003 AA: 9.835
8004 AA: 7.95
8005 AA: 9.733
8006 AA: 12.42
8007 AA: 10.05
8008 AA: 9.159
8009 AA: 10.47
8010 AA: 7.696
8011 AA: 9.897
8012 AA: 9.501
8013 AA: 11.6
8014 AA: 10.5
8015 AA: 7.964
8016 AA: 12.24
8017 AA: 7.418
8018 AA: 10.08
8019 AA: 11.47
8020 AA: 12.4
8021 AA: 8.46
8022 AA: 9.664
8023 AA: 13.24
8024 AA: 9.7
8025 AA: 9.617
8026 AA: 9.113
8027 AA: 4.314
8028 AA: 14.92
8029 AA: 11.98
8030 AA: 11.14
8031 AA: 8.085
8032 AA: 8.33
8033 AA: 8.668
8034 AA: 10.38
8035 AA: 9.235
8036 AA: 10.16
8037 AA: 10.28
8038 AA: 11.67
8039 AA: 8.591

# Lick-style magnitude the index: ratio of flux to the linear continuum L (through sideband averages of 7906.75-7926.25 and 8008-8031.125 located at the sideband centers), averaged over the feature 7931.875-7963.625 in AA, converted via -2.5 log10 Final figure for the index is 0.093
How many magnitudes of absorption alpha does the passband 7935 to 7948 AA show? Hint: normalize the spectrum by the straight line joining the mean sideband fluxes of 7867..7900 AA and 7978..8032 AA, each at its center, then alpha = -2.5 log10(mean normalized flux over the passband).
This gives 0.11 mag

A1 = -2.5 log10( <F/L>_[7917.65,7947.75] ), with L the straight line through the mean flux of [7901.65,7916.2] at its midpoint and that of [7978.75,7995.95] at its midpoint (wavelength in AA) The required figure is 0.06 mag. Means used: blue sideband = 10.1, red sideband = 9.45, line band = 9.35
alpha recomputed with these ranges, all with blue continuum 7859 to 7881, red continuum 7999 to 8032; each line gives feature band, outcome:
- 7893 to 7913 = 0.12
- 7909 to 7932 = 0.03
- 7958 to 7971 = -0.02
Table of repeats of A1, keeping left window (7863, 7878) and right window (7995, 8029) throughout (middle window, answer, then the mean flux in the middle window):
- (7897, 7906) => 0.14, 9.6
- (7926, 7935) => 0.19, 9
